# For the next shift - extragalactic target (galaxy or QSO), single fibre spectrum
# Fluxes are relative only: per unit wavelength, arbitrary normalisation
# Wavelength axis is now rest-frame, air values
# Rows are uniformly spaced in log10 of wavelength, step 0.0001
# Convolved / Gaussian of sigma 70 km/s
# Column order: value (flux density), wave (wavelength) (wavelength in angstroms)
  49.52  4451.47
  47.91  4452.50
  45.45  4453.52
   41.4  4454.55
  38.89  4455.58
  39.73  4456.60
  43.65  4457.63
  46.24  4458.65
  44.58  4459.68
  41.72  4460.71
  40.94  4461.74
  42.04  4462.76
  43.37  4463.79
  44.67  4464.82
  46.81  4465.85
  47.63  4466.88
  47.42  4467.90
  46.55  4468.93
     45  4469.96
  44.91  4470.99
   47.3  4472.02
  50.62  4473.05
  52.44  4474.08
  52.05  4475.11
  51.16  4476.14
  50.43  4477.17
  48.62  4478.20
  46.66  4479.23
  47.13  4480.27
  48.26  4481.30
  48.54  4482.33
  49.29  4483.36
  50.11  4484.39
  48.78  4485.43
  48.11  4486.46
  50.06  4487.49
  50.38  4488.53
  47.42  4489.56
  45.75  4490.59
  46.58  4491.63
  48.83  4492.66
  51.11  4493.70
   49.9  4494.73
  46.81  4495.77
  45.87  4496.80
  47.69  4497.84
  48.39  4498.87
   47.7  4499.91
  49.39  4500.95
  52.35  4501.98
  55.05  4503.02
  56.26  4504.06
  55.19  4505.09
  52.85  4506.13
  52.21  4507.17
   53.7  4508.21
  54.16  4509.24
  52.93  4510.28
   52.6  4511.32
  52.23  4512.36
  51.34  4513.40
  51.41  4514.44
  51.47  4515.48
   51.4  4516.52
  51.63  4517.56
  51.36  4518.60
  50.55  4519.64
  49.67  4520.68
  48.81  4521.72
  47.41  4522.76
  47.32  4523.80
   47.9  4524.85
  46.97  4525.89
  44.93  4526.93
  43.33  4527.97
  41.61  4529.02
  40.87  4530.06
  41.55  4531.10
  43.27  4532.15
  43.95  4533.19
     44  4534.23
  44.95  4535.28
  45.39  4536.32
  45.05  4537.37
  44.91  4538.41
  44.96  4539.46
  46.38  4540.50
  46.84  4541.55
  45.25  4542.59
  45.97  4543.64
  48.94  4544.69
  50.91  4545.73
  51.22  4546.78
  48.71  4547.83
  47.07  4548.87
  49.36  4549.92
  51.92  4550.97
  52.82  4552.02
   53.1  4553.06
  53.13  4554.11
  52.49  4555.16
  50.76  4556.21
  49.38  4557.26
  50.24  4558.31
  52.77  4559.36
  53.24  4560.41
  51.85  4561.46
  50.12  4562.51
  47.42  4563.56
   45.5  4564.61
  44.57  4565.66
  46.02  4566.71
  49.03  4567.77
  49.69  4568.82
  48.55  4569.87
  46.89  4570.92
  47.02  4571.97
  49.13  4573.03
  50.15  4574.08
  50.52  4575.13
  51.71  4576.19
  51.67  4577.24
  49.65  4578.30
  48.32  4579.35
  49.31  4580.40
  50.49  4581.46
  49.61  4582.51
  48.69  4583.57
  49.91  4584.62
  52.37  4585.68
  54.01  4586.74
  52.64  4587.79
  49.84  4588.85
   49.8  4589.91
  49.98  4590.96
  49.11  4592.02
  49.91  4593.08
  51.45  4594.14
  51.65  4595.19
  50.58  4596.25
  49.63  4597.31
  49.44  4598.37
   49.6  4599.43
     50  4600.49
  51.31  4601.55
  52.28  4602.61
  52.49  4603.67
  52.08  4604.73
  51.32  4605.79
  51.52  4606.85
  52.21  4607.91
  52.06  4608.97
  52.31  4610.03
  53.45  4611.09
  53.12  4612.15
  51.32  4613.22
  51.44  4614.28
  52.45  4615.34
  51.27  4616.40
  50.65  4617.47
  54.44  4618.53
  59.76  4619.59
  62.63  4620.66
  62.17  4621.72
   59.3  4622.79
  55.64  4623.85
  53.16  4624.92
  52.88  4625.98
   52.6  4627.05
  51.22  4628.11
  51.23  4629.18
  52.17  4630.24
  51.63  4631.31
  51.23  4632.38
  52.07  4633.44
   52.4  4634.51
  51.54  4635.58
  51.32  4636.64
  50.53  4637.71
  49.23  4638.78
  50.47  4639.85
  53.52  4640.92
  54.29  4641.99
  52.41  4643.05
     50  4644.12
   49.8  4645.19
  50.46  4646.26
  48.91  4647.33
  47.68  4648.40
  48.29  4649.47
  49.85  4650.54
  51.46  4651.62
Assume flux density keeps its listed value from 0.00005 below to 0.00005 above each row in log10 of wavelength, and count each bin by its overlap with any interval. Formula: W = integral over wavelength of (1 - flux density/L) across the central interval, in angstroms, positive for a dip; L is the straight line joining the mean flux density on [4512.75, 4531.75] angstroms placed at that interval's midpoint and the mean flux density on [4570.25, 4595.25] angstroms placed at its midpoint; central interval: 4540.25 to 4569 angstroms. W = -0.3 angstroms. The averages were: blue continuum 47.7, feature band 49.5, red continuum 50.1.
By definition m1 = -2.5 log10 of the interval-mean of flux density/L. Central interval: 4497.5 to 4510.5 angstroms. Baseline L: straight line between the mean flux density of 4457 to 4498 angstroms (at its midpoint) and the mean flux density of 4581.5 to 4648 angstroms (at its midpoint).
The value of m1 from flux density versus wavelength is -0.09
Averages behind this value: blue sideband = 47.4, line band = 52.2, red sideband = 52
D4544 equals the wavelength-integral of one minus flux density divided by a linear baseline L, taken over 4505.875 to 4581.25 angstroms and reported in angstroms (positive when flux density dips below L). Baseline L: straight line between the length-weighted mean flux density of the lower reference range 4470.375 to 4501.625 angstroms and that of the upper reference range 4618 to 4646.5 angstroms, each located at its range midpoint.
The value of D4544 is 2.5 angstroms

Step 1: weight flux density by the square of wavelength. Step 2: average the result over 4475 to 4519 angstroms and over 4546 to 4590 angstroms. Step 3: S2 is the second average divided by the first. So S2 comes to 1.03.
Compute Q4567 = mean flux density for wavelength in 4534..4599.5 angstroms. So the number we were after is 49.3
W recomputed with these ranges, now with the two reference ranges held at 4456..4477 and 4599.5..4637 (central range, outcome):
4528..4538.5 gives 1.2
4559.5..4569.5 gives 0.4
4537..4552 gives 0.5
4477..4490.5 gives -0.5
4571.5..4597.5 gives 0.6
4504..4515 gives -1.2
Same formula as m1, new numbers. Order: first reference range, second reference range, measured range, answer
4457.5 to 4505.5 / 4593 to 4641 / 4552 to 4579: 0.02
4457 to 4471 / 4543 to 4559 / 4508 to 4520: -0.09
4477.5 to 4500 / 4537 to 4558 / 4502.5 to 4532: -0.03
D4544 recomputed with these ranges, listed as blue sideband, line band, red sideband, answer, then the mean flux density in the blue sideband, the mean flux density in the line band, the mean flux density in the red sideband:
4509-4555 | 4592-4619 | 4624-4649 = -0.5 angstroms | 48.2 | 51.5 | 51.4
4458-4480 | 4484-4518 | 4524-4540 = -3.8 angstroms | 46.7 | 50.6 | 44.3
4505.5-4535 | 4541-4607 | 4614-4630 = 2.3 angstroms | 48.6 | 50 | 54.7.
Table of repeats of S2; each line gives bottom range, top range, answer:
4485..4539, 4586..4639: 1.12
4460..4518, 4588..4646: 1.12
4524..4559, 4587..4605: 1.10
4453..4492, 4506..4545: 1.05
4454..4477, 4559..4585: 1.13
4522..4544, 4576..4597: 1.15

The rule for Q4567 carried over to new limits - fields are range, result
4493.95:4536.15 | 49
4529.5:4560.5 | 47.9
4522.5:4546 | 45.2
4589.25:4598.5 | 50.2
